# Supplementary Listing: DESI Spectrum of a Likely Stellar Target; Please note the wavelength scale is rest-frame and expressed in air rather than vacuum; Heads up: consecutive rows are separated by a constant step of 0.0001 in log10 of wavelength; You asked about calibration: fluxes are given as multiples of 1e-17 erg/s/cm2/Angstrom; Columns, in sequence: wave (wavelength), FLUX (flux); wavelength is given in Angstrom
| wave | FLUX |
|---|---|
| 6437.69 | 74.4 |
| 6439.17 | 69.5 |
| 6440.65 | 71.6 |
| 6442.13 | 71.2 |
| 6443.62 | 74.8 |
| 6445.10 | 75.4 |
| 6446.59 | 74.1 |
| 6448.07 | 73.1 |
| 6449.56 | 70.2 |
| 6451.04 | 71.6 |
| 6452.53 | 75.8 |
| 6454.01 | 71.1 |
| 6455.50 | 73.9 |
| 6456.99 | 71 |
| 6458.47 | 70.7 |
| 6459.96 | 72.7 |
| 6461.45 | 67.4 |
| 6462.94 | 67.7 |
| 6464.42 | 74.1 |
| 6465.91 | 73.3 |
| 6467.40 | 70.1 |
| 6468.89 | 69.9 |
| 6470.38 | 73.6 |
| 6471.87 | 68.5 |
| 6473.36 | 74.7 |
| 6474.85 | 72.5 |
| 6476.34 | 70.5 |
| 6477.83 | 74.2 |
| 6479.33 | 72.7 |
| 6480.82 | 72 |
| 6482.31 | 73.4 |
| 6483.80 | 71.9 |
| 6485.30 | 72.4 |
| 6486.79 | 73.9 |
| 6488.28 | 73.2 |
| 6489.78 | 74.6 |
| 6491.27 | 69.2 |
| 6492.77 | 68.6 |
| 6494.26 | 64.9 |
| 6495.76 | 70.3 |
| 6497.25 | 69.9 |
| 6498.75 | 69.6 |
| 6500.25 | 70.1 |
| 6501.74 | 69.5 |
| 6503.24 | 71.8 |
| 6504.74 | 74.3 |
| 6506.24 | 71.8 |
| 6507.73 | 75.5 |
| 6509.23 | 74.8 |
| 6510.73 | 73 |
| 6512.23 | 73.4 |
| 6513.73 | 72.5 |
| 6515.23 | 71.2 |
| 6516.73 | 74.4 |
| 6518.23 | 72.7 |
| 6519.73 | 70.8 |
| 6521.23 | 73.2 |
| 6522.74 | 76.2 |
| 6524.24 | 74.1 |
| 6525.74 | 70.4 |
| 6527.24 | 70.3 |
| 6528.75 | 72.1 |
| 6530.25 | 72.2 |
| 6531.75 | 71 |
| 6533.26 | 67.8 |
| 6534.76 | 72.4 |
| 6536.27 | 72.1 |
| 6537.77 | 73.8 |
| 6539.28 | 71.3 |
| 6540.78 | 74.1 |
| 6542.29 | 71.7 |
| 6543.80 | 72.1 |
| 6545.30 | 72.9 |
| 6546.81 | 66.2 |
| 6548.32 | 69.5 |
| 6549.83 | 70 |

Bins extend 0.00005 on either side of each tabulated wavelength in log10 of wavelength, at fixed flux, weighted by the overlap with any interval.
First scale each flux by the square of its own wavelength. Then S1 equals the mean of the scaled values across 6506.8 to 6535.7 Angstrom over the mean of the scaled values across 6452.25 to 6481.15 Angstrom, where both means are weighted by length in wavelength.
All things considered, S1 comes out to 1.03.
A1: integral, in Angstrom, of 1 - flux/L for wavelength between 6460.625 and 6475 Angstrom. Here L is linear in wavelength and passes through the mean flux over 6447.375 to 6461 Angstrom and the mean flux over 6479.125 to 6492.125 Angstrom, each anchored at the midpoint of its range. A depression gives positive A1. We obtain 0.2 Angstrom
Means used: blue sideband 72.1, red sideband 72.6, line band 71.1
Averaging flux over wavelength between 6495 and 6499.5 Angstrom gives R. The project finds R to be 69.9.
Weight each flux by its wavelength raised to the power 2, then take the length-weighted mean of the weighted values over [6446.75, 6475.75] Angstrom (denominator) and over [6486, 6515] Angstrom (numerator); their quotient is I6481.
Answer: 1.01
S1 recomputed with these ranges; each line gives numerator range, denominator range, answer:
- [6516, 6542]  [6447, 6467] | 1.03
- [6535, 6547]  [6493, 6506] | 1.04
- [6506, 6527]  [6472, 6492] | 1.02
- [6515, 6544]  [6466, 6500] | 1.03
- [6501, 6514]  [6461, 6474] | 1.04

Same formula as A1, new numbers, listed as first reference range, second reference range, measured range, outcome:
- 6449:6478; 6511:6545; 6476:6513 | 0.1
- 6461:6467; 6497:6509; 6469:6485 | -0.3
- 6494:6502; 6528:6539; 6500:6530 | -1.0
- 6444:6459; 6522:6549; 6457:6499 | 0.7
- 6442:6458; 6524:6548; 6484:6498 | 0.3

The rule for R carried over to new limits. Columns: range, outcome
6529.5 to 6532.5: 71.7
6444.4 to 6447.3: 74.6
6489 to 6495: 69.3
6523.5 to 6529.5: 71.7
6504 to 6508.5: 73.9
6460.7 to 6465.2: 69.8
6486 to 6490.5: 73.9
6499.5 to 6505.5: 71.4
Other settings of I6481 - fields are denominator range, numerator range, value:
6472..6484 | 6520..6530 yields 1.01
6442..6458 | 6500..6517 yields 1.02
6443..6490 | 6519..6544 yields 1.02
